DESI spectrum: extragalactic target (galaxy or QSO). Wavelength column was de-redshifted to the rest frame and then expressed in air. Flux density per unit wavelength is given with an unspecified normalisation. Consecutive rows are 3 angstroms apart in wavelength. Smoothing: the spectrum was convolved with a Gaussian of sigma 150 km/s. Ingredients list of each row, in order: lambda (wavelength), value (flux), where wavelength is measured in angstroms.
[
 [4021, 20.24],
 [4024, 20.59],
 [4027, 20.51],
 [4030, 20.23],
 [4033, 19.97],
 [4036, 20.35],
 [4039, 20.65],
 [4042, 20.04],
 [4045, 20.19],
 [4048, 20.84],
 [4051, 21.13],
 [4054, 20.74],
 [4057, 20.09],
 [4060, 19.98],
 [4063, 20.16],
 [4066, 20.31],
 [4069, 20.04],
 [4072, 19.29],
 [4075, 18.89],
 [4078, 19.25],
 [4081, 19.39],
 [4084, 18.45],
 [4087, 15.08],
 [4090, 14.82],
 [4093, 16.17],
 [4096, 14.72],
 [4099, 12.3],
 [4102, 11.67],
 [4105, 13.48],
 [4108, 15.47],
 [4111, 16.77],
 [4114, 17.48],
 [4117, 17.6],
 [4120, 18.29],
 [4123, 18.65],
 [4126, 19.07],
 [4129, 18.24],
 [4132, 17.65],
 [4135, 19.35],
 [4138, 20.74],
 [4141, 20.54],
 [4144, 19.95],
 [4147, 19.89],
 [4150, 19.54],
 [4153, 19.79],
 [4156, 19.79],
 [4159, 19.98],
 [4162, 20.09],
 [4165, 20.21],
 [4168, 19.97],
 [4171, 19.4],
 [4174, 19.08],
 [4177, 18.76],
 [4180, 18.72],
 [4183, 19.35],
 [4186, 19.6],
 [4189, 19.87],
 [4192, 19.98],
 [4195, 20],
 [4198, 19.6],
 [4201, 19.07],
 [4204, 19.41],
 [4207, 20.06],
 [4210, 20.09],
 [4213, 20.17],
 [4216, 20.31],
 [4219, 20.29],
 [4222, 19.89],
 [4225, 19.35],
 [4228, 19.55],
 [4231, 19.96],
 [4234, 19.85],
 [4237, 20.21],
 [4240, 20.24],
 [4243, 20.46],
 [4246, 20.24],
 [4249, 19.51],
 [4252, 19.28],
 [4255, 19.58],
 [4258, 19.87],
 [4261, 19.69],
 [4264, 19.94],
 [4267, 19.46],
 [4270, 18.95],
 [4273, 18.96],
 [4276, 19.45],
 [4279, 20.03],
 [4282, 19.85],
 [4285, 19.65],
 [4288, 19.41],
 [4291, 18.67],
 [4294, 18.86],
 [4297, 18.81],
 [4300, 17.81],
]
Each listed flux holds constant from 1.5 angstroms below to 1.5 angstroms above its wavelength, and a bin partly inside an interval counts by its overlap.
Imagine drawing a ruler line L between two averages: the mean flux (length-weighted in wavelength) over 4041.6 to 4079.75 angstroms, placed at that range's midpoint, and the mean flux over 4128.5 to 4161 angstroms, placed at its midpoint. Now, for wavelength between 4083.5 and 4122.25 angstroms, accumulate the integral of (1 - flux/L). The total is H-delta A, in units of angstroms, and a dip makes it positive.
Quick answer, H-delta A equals 8.4 angstroms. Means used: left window 20.1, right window 19.6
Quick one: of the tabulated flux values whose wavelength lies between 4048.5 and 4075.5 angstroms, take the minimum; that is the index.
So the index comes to 18.89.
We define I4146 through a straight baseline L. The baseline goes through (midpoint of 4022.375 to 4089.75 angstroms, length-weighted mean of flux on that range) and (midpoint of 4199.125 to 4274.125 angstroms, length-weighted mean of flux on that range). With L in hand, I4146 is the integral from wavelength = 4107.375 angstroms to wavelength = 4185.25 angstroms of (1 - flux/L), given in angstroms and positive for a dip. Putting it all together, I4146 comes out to 2.7 angstroms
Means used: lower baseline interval 19.7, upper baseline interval 19.8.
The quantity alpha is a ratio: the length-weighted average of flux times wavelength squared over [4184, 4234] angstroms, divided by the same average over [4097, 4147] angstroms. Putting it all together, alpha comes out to 1.2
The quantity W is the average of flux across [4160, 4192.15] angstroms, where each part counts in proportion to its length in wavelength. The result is 19.5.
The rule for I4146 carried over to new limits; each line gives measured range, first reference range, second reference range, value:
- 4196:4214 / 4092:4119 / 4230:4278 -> -1.50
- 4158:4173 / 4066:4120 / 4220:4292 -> -1.57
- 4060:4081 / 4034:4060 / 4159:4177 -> 0.67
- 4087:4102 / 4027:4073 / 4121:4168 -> 4.26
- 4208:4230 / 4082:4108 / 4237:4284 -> -1.78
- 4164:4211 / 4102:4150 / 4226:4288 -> -1.81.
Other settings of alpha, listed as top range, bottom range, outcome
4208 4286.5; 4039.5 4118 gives 1.20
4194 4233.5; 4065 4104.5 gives 1.26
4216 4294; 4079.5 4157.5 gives 1.20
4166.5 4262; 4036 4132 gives 1.16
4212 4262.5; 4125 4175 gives 1.06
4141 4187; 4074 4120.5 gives 1.25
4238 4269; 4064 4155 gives 1.19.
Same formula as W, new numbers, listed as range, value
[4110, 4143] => 18.6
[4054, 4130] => 17.5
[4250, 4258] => 19.5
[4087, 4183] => 18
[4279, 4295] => 19.4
